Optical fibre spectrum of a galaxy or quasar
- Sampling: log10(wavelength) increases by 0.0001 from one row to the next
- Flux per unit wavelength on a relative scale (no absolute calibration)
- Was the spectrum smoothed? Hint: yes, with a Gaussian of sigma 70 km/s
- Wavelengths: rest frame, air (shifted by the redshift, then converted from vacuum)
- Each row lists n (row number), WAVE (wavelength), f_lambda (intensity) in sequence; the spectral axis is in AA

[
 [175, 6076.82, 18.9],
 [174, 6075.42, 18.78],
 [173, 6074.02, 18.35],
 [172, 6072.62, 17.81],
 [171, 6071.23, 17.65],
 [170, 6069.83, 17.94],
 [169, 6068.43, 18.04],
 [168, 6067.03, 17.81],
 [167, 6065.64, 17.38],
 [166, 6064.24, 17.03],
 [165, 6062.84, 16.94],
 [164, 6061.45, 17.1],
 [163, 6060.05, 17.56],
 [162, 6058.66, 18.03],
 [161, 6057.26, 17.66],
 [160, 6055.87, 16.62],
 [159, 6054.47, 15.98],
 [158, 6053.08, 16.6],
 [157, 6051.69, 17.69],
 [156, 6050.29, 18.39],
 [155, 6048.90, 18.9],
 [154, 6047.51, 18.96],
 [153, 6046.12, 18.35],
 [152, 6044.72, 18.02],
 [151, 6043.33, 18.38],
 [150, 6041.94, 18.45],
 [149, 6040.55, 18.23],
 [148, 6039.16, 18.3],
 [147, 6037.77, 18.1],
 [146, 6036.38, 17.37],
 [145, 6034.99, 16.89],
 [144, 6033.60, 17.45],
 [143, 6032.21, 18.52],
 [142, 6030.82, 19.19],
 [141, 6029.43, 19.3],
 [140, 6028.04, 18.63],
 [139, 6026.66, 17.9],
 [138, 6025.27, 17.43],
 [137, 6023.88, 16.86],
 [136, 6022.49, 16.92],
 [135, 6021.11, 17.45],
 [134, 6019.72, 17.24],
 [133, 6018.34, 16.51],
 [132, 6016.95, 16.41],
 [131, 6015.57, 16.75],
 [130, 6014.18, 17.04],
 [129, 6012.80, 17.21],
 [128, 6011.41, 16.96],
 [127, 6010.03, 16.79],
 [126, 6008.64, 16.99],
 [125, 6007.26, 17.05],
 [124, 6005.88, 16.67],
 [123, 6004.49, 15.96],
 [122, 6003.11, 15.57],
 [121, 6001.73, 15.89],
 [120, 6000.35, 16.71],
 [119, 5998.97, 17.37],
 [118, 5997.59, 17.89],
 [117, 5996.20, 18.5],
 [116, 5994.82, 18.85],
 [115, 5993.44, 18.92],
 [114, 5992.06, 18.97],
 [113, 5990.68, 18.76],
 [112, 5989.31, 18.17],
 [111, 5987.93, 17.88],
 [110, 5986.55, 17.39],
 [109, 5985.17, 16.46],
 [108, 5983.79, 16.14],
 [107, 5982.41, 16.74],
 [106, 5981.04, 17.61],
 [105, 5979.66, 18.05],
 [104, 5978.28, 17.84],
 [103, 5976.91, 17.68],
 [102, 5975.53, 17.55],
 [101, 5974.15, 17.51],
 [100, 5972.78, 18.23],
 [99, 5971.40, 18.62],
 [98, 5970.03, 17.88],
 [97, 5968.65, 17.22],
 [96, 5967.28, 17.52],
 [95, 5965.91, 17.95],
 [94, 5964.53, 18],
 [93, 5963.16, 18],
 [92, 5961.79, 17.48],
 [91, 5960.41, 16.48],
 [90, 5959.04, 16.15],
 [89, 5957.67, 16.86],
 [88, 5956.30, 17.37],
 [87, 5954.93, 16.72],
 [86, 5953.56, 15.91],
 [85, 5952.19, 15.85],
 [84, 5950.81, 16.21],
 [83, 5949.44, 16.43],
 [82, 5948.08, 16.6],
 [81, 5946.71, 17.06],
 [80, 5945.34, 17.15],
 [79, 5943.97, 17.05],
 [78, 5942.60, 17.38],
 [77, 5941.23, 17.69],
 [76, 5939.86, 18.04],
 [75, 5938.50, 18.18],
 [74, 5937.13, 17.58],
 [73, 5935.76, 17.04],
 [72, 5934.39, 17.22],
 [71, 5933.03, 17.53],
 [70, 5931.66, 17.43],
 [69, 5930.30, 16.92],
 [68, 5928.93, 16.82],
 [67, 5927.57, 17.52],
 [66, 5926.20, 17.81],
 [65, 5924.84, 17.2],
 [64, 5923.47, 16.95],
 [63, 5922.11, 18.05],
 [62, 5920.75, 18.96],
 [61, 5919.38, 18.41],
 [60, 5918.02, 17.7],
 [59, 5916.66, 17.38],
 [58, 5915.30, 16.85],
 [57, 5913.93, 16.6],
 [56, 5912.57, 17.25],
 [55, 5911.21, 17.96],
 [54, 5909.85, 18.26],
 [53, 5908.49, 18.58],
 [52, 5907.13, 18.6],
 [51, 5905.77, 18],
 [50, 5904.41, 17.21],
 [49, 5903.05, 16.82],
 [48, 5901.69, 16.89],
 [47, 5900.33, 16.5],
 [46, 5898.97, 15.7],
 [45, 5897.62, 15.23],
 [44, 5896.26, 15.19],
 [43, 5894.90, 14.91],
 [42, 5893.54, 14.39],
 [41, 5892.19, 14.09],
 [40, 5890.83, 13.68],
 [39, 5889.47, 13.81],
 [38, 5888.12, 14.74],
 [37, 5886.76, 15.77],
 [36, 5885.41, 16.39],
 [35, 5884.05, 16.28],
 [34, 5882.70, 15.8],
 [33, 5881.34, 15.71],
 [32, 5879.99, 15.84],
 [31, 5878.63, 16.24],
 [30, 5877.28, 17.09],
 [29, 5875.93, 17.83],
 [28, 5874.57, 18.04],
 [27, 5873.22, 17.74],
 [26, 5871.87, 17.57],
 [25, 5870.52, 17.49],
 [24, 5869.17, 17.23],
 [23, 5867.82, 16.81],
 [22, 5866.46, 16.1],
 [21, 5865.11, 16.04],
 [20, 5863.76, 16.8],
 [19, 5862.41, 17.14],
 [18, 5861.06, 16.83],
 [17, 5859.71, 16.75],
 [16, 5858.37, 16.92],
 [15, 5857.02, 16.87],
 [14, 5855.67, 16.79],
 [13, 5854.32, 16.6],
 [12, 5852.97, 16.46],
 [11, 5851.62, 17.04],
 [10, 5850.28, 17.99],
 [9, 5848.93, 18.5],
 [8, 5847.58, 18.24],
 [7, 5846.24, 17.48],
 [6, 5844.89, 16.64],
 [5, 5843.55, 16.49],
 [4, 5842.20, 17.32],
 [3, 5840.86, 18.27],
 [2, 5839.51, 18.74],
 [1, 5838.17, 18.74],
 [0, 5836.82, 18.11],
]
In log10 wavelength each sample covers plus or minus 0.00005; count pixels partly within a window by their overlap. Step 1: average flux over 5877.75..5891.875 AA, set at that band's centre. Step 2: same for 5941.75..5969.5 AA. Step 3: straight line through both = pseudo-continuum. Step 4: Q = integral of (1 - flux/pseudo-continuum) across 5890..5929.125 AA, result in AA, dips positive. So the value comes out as -2.2 AA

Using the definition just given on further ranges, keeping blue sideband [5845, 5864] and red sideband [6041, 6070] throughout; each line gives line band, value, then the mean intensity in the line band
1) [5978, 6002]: -0.24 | 17.7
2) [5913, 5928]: -0.20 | 17.6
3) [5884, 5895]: 1.56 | 14.8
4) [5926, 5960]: 0.70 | 17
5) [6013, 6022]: 0.35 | 16.9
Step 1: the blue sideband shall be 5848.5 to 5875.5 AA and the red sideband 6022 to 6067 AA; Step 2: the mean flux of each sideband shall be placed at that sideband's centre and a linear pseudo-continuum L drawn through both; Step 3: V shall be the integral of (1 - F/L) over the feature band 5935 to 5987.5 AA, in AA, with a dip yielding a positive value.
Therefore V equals 0.6 AA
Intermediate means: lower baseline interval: 17.1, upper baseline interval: 17.8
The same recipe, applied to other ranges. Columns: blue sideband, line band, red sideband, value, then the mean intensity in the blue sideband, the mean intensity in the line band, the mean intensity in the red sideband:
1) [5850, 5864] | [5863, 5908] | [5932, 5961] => 1.8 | 16.9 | 16.3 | 17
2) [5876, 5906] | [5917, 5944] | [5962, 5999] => -1.5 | 15.7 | 17.6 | 17.8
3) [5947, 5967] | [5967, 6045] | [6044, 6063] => -1.3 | 16.9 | 17.6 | 17.7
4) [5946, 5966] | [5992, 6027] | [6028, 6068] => 0.6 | 16.8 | 17.1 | 17.8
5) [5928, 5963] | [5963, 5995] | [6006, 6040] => -1.1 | 17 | 17.8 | 17.5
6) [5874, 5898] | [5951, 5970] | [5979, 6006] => -0.2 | 15.6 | 17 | 17.4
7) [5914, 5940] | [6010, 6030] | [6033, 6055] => 0.6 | 17.5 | 17.3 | 17.9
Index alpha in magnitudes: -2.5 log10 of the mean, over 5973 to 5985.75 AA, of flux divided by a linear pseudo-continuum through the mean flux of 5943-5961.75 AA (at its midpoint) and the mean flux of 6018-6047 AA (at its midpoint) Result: -0.017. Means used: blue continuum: 16.6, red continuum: 17.9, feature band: 17.3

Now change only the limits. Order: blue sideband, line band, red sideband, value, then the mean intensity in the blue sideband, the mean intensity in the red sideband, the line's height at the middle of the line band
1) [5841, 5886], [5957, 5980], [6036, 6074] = -0.01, 17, 17.8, 17.4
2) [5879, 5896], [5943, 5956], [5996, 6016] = -0.04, 15.1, 16.8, 16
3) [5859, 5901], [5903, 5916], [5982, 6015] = -0.08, 16.1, 17.3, 16.4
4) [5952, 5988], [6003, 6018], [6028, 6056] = 0.06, 17.3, 18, 17.7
